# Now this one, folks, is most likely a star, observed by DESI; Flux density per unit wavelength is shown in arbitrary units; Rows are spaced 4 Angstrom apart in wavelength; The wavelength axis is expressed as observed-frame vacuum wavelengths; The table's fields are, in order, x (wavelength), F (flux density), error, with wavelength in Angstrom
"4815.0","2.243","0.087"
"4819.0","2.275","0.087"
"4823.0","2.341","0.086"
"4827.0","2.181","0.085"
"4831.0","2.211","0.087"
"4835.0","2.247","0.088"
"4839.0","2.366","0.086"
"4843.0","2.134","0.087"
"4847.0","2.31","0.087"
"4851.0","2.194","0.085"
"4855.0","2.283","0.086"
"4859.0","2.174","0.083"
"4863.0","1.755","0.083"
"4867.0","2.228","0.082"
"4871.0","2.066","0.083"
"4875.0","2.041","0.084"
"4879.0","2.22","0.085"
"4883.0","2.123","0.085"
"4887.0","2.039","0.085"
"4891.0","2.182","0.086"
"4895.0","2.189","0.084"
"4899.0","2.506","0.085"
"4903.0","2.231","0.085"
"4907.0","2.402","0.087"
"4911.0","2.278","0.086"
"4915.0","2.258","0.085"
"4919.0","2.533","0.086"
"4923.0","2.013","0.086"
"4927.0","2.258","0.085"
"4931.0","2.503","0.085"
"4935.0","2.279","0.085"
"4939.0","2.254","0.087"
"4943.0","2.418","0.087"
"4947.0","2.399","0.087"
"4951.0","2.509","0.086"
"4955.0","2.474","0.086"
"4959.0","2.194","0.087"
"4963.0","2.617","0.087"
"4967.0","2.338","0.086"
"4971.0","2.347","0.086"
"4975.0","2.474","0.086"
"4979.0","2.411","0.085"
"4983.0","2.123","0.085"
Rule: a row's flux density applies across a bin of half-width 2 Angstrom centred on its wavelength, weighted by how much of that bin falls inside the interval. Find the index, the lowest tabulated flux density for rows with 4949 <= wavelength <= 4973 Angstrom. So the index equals 2.194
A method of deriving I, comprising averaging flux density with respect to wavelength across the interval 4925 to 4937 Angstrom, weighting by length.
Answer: 2.35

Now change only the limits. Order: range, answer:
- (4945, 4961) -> 2.39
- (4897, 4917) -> 2.33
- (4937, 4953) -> 2.4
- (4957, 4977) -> 2.39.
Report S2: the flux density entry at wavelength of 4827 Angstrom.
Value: 2.181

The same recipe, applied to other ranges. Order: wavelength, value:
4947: 2.399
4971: 2.347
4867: 2.228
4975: 2.474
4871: 2.066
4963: 2.617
